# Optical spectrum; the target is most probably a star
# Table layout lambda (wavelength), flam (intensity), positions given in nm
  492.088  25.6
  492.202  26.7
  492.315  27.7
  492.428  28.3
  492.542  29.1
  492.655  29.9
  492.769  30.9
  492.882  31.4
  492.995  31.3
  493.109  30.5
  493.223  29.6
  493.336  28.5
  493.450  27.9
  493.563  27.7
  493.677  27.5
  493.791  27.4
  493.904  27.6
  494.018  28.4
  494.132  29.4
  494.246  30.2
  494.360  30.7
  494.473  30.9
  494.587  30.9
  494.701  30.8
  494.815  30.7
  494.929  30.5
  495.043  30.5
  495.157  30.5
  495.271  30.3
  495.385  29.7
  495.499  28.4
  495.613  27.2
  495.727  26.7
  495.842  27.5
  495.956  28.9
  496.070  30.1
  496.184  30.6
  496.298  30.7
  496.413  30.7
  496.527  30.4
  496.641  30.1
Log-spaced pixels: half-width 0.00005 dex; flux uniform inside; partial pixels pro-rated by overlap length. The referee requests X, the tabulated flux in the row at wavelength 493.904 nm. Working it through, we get 27.6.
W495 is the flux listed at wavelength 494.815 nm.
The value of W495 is 30.7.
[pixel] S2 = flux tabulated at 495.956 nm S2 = 28.9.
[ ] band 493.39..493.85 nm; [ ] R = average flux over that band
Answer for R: 27.6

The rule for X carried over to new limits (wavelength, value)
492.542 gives 29.1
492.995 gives 31.3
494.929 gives 30.5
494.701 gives 30.8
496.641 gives 30.1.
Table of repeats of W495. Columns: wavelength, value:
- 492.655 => 29.9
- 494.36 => 30.7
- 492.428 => 28.3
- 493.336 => 28.5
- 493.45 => 27.9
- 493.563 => 27.7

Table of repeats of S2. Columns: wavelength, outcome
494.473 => 30.9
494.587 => 30.9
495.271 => 30.3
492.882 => 31.4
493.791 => 27.4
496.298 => 30.7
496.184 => 30.6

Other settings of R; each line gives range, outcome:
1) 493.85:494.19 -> 28.4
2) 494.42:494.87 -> 30.8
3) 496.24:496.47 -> 30.7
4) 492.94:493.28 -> 30.4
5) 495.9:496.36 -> 30.1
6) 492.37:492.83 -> 29.6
